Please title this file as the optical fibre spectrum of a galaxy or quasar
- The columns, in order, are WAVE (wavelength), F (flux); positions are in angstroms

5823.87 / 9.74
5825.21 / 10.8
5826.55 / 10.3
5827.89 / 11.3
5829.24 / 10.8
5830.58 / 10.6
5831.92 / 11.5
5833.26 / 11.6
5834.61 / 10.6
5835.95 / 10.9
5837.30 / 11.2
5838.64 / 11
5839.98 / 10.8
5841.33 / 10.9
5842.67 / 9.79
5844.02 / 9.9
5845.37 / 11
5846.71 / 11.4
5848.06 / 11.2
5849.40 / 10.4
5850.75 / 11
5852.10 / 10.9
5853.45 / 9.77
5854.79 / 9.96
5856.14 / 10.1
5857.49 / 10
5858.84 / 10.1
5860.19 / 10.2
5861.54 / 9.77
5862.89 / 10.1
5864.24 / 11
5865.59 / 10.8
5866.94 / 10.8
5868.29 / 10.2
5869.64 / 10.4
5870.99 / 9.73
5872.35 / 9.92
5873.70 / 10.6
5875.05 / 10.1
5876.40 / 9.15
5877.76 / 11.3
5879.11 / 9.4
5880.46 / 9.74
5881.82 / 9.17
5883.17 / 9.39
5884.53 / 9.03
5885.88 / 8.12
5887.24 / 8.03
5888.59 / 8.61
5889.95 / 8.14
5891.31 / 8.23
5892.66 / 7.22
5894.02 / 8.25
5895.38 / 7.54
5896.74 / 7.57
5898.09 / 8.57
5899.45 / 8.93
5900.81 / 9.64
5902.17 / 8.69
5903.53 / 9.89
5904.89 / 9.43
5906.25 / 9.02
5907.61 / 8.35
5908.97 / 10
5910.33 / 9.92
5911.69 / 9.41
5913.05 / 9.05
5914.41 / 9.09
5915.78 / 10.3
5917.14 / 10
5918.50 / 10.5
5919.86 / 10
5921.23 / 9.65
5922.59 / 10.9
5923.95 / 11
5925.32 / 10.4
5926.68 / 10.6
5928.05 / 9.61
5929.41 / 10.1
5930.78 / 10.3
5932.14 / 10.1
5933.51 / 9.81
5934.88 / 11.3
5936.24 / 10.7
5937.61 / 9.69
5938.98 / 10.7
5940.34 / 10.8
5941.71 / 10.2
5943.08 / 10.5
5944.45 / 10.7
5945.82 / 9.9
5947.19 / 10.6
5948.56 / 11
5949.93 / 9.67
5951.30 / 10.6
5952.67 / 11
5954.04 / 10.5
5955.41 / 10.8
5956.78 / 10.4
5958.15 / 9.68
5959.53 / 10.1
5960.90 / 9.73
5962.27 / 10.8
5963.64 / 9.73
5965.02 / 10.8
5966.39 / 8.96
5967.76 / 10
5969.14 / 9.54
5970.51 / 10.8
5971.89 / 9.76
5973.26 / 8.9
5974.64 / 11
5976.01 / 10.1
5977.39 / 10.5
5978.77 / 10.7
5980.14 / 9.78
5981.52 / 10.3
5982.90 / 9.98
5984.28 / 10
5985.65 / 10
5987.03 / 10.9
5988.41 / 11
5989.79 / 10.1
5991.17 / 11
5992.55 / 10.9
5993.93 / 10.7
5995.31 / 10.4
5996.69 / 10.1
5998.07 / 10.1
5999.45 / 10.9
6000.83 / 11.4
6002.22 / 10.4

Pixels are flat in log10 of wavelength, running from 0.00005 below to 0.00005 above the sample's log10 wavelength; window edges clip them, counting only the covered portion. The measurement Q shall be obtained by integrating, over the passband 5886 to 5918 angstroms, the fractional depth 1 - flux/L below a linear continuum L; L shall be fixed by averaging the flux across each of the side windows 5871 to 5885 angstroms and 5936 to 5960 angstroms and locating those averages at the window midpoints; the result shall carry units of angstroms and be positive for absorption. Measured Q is 3.66 angstroms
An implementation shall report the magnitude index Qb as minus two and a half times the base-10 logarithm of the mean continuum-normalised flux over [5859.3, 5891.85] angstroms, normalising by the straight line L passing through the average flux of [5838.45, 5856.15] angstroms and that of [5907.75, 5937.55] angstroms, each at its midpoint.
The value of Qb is 0.080 mag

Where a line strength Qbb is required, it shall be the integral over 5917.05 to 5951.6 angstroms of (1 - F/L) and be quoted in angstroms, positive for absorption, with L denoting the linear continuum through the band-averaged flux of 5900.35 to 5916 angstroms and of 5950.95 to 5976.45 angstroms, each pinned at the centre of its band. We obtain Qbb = -2.2 angstroms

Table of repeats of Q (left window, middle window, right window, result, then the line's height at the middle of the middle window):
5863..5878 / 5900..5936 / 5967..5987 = 1.2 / 10.2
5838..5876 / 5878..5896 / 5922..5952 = 3.1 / 10.4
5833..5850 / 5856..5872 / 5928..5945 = 0.7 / 10.7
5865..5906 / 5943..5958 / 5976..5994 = -0.7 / 10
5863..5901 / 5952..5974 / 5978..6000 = 0.1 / 10.1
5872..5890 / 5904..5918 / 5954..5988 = 0.2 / 9.63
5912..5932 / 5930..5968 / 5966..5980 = -1.0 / 10.1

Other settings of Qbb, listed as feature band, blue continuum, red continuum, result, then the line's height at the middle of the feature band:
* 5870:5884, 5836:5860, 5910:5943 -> 0.8 angstroms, 10.4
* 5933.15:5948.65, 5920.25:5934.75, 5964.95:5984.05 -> -0.4 angstroms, 10.2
